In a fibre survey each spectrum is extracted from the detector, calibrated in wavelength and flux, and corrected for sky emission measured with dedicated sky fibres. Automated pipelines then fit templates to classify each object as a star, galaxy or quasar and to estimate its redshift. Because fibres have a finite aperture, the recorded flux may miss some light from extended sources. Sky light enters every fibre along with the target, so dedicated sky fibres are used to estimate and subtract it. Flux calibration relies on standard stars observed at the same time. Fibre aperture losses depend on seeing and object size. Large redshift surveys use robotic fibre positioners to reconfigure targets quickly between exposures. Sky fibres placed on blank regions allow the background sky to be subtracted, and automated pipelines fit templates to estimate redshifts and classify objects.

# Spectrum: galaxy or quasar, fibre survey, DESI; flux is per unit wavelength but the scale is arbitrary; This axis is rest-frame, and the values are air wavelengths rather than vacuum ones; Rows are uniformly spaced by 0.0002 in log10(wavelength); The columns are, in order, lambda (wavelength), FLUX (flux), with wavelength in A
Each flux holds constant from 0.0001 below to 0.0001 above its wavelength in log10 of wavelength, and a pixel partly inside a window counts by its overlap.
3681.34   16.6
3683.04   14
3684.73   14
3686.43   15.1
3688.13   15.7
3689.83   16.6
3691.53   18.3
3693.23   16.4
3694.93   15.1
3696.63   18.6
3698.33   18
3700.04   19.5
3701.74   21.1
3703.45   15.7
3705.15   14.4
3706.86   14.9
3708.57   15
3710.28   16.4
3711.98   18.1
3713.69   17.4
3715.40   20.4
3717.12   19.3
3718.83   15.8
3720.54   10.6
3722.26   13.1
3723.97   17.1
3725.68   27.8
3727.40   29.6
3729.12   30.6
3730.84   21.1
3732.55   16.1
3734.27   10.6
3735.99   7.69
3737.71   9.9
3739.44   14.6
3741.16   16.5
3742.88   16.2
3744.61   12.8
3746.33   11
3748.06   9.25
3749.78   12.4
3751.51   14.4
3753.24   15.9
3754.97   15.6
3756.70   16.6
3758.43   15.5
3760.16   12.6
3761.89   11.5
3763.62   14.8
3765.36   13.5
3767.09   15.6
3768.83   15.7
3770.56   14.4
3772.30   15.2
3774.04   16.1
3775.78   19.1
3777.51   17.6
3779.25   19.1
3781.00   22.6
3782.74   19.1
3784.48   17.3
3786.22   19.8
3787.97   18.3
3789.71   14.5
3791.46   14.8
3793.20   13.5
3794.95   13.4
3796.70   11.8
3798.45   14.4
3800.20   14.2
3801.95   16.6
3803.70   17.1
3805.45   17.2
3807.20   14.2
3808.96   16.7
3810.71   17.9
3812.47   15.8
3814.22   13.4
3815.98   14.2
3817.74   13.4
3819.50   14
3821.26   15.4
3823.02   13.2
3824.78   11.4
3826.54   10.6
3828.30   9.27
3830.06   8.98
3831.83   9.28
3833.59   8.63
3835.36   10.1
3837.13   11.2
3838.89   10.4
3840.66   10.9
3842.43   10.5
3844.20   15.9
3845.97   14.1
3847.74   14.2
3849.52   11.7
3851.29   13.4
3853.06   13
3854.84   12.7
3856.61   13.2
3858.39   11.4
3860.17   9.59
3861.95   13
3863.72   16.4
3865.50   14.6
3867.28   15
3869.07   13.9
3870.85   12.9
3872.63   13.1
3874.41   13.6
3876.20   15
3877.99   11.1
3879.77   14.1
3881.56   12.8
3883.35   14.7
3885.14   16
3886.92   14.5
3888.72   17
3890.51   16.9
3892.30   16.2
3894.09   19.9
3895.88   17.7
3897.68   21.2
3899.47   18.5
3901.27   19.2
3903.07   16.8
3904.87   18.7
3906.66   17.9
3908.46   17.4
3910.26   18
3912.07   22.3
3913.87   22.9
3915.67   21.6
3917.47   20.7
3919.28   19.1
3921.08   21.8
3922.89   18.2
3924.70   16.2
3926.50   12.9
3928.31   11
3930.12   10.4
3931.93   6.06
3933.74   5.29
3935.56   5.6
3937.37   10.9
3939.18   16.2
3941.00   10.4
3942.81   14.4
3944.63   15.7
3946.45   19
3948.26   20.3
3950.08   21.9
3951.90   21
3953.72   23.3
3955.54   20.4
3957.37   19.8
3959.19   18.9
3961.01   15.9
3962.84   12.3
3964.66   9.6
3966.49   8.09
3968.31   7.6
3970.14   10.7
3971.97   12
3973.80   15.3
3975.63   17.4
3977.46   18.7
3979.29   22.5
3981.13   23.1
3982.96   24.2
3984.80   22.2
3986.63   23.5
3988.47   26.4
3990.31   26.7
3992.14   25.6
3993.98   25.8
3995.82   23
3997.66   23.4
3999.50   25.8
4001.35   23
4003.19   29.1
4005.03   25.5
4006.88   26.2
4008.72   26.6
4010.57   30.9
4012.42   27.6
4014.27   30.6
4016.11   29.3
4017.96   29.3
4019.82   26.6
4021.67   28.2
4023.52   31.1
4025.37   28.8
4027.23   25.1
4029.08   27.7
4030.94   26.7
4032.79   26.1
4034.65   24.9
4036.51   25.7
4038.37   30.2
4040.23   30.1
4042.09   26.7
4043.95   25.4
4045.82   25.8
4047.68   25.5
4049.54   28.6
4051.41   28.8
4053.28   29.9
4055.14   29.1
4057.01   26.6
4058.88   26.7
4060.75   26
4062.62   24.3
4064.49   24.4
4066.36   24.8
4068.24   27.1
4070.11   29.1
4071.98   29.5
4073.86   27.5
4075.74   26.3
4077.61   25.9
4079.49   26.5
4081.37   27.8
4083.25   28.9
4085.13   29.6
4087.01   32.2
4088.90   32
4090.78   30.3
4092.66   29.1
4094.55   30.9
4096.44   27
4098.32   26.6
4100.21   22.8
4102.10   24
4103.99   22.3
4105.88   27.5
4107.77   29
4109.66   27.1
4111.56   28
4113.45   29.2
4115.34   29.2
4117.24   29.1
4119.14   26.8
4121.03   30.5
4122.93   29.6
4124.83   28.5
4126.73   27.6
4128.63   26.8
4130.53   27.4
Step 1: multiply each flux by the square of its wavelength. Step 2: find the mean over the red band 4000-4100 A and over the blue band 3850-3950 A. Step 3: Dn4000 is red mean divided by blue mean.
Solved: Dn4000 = 1.9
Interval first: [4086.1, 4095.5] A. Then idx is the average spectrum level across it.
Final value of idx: 30.9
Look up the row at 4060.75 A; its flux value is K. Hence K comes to 26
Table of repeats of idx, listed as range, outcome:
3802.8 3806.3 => 17.2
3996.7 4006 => 25.3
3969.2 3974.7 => 12.6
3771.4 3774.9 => 15.6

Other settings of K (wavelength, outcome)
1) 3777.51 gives 17.6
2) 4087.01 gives 32.2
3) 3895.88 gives 17.7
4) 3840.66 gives 10.9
